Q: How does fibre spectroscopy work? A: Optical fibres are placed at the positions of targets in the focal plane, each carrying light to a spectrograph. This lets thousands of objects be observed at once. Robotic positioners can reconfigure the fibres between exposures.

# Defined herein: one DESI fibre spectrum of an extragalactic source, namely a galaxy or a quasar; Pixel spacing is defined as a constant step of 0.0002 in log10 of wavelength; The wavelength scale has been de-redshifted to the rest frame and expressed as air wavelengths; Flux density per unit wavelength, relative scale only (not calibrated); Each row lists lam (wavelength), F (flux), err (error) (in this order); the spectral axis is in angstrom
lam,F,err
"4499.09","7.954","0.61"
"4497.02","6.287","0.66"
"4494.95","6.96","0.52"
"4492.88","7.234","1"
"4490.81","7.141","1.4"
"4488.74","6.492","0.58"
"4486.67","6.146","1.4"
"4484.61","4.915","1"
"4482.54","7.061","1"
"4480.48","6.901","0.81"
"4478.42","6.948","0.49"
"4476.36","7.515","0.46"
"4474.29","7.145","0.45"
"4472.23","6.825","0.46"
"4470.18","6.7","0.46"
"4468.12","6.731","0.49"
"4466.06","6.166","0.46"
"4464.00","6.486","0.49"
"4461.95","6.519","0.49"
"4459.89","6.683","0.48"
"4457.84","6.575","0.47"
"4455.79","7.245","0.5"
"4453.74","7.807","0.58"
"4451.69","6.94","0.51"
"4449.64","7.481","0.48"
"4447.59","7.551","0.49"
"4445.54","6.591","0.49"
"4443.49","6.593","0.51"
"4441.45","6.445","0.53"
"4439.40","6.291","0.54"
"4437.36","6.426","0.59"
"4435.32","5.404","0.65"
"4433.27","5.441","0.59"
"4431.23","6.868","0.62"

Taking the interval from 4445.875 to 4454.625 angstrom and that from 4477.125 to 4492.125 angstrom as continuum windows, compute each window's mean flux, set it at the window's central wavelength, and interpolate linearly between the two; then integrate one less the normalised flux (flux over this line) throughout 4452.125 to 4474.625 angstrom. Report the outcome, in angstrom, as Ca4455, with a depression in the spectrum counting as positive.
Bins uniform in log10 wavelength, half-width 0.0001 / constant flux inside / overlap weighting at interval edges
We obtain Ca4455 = 0.81 angstrom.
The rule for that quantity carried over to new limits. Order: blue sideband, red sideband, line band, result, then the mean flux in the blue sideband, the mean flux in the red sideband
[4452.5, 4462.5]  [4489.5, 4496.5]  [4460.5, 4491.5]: 1.61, 6.99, 7.02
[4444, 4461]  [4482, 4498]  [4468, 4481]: -0.46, 7.09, 6.51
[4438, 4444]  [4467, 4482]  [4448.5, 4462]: -0.85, 6.43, 6.97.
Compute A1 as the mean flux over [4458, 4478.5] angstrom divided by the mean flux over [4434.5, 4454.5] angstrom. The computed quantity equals 1.0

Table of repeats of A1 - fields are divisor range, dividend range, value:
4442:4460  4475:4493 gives 0.95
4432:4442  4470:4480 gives 1.18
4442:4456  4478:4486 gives 0.90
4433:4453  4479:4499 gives 1.01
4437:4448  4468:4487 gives 1.01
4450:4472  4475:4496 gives 0.99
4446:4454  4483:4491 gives 0.83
